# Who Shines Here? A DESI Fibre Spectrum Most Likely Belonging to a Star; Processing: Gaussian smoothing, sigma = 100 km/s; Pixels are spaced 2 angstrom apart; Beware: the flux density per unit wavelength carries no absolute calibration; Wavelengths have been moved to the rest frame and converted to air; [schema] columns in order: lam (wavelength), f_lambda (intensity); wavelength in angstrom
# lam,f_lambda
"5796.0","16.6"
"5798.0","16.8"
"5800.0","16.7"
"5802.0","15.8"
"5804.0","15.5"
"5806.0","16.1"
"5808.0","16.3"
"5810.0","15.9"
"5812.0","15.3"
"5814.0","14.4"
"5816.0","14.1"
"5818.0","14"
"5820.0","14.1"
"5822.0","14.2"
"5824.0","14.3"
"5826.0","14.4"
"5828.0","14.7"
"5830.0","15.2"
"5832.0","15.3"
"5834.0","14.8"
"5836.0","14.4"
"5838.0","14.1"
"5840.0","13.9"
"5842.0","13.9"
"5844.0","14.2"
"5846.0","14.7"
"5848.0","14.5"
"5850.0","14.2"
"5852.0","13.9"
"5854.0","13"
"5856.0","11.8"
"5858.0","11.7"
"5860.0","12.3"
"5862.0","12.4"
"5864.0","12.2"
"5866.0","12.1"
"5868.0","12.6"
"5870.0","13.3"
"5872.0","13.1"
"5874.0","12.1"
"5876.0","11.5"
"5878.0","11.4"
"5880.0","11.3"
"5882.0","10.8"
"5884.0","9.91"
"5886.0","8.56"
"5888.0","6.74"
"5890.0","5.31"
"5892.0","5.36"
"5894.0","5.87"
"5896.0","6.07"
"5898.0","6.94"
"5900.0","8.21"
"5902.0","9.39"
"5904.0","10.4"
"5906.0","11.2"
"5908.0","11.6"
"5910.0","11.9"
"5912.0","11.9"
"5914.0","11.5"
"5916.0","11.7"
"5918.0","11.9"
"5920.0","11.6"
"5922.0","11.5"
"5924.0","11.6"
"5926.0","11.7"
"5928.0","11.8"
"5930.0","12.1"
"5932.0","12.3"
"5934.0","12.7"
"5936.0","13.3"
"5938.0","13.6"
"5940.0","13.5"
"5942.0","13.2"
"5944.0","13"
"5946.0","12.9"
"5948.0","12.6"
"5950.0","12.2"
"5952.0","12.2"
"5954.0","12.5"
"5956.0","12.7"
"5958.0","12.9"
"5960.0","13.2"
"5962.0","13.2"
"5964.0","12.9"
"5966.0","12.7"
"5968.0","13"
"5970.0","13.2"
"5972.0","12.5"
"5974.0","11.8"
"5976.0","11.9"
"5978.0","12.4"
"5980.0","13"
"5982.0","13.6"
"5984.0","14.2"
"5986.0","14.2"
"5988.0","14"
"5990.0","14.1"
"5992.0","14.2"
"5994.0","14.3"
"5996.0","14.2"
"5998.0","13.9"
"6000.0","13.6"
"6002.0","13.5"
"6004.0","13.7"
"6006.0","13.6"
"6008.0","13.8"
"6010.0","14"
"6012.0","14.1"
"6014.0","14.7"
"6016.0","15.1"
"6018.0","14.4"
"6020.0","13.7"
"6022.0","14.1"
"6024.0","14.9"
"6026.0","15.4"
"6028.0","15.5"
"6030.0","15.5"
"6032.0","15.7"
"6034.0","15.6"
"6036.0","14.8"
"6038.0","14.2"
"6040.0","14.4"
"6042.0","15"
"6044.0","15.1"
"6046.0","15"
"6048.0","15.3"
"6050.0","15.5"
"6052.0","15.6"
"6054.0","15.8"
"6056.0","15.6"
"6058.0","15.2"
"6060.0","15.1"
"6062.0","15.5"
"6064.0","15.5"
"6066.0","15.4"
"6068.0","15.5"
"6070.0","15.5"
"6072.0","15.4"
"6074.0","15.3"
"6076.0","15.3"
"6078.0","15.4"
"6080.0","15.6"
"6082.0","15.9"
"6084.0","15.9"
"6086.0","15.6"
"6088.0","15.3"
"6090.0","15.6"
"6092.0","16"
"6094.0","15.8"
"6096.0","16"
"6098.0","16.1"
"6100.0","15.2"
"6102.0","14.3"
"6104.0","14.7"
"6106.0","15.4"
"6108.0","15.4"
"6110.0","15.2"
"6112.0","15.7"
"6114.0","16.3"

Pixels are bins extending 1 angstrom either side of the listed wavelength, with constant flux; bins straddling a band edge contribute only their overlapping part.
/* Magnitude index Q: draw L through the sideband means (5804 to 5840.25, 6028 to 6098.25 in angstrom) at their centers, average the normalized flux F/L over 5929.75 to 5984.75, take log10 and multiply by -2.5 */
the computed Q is 0.180 mag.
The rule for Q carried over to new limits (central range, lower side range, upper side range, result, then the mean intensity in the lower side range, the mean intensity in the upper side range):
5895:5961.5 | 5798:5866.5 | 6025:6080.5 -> 0.251 mag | 14.3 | 15.3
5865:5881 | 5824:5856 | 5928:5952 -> 0.134 mag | 14.3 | 12.8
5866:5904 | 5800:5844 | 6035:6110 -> 0.497 mag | 14.8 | 15.4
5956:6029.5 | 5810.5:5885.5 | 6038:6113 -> 0.072 mag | 13.3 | 15.4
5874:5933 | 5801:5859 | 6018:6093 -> 0.408 mag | 14.4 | 15.3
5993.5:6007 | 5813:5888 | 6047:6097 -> 0.071 mag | 13.1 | 15.5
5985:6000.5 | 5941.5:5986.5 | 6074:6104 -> -0.048 mag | 12.9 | 15.5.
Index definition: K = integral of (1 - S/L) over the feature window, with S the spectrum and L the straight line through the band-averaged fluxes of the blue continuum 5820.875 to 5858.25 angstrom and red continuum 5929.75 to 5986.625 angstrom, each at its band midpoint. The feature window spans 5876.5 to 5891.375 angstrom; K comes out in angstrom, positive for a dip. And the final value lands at 4.9 angstrom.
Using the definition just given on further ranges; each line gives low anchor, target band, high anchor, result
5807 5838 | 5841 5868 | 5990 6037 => 2.87 angstrom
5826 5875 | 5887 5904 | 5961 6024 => 8.29 angstrom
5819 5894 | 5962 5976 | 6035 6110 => 1.28 angstrom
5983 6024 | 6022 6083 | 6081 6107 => -1.78 angstrom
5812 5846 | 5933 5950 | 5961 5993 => 0.54 angstrom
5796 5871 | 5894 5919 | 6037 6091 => 7.82 angstrom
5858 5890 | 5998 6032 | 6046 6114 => -0.60 angstrom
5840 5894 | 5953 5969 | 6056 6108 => 0.47 angstrom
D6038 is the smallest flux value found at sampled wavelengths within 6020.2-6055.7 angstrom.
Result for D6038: 14.1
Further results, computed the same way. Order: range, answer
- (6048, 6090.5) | 15.1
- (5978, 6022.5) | 12.4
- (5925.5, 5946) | 11.7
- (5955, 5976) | 11.8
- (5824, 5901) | 5.31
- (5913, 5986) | 11.5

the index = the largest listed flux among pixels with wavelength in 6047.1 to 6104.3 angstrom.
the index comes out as 16.1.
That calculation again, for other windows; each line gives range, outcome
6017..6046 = 15.7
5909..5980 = 13.6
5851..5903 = 13.9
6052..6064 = 15.8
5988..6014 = 14.7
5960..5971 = 13.2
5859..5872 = 13.3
